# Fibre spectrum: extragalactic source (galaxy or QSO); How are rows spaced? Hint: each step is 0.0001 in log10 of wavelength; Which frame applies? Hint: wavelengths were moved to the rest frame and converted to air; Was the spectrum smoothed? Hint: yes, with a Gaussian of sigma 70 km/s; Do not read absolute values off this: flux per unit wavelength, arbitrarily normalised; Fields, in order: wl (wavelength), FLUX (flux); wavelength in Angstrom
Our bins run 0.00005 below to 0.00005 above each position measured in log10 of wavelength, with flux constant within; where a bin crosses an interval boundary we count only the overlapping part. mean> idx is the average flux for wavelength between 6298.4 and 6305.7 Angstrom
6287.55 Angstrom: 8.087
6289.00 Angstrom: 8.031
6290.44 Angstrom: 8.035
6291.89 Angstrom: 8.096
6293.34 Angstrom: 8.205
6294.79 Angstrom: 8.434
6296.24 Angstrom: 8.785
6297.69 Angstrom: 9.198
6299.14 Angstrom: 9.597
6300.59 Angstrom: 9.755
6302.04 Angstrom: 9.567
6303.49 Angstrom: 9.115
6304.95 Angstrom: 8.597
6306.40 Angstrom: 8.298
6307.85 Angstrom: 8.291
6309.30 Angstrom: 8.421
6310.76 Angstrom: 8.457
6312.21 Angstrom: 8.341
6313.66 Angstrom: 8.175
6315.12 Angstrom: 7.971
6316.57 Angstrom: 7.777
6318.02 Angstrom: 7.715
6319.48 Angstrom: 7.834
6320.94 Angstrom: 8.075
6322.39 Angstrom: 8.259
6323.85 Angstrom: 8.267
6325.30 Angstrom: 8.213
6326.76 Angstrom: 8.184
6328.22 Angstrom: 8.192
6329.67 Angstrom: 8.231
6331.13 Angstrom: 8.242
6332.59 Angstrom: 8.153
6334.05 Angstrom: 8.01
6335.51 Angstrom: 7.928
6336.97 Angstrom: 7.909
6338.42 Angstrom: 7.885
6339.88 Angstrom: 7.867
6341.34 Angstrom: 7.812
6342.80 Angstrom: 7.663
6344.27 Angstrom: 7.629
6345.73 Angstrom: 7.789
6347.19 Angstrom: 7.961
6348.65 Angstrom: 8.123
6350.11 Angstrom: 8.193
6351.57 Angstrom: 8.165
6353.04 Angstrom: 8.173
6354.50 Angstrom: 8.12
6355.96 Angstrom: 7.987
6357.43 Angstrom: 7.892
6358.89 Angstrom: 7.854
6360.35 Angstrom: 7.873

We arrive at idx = 9.32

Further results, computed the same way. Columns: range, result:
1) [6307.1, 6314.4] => 8.33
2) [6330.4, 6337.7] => 8.05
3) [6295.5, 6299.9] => 9.2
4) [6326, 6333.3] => 8.2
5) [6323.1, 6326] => 8.25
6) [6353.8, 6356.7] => 8.04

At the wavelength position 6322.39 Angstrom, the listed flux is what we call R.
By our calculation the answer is 8.259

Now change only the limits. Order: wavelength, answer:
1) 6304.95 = 8.597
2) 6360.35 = 7.873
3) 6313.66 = 8.175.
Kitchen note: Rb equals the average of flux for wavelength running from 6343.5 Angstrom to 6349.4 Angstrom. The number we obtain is 7.87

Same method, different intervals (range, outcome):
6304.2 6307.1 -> 8.43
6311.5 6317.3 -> 8.07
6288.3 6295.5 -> 8.17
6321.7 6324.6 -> 8.27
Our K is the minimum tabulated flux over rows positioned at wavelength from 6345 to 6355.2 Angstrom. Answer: 7.789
